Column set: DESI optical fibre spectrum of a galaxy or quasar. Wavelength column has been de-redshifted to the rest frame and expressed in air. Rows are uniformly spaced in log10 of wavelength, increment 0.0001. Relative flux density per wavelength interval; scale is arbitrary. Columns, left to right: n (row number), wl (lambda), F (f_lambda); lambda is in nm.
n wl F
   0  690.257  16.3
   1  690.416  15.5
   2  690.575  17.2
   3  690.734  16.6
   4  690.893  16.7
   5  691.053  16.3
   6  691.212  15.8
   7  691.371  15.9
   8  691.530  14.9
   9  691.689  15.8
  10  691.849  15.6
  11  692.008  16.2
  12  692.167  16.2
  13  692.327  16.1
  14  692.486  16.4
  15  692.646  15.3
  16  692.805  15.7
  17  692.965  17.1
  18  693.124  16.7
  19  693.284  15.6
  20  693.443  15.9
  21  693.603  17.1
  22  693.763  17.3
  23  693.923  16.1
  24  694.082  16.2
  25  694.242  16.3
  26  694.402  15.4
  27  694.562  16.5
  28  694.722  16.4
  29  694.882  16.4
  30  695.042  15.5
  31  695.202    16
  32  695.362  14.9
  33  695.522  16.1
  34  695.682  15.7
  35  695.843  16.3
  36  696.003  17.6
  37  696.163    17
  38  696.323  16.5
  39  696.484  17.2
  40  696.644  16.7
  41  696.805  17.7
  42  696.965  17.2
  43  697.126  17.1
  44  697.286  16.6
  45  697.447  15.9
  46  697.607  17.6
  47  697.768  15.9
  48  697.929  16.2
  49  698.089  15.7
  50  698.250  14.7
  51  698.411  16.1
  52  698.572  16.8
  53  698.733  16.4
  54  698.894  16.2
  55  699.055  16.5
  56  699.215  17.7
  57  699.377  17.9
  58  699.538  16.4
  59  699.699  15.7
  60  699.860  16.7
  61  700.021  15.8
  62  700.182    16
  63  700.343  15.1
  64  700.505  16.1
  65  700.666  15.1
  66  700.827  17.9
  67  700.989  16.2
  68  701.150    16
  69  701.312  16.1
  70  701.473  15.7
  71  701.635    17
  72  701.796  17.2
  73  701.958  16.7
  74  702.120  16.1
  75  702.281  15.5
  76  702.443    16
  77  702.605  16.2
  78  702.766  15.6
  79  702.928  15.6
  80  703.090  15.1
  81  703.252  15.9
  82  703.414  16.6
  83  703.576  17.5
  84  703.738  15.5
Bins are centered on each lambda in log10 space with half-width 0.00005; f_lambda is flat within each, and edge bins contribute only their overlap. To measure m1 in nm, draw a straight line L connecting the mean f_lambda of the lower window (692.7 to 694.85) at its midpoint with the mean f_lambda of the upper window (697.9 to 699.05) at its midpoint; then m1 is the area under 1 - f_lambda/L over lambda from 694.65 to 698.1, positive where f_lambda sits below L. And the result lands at -0.07 nm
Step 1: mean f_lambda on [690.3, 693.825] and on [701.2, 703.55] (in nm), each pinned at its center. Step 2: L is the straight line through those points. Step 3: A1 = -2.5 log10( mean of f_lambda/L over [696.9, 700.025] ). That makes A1 -0.022 mag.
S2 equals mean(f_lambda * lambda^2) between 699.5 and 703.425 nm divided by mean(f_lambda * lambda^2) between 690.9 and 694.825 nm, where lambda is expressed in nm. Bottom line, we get 1.02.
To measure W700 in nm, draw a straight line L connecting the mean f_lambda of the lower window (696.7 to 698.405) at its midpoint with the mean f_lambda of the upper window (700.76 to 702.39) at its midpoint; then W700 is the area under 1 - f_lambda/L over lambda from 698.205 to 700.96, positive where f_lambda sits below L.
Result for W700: 0.02 nm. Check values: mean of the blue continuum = 16.4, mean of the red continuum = 16.4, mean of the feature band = 16.3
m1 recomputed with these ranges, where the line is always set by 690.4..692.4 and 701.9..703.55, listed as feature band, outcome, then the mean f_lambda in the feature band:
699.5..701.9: -0.03 nm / 16.2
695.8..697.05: -0.08 nm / 17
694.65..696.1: -0.01 nm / 16.1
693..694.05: -0.03 nm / 16.5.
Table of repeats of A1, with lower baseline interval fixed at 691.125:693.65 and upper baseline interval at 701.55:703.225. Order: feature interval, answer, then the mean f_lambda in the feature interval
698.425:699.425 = -0.05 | 16.8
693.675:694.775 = -0.02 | 16.3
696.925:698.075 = -0.03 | 16.6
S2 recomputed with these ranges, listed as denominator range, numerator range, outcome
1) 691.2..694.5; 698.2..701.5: 1.03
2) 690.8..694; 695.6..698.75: 1.04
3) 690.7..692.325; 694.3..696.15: 1.02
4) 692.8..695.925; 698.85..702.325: 1.03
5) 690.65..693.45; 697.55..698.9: 1.02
